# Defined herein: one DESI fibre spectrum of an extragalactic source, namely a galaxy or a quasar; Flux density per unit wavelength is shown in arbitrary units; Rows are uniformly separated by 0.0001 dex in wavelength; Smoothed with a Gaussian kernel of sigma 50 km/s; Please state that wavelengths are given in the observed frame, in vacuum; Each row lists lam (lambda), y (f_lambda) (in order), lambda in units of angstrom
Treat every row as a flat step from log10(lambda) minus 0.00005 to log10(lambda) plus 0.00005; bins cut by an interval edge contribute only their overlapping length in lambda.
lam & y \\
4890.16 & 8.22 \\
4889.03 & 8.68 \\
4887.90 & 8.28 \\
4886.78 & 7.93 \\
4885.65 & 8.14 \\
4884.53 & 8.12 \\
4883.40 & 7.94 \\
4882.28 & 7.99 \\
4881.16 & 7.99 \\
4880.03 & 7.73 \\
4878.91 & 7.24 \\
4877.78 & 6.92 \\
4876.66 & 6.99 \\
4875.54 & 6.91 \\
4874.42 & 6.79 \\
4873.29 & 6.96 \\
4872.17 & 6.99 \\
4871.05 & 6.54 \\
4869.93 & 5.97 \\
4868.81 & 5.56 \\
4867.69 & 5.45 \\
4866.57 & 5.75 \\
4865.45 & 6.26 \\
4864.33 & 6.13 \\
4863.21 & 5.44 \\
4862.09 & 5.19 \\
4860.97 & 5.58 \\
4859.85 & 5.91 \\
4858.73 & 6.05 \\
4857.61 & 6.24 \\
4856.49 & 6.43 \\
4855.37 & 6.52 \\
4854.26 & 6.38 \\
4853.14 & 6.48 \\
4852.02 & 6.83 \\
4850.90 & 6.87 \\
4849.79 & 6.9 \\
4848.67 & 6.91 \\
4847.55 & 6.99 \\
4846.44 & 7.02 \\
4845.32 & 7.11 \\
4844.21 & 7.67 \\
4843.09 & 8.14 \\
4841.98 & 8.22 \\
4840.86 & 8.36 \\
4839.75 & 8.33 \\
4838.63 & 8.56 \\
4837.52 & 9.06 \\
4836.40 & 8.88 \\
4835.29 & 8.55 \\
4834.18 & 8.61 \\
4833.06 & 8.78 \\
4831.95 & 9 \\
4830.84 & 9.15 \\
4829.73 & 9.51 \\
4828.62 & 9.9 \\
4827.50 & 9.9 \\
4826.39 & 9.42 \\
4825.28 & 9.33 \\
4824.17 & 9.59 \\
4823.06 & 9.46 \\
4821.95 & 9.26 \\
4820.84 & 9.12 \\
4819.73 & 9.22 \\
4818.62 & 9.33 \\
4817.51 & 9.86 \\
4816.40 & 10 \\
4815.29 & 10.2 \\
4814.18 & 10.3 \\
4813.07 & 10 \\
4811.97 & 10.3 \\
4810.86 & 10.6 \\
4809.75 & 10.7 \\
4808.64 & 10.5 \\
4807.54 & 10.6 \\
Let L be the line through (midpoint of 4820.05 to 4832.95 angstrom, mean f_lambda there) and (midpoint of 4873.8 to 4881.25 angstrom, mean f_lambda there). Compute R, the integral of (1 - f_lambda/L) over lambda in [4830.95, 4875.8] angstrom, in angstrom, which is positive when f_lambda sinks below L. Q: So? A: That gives 6.7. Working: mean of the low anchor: 9.4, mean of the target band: 7.03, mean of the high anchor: 7.17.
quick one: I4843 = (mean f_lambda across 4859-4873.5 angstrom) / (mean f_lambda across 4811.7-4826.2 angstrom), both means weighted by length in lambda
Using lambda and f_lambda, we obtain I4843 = 0.62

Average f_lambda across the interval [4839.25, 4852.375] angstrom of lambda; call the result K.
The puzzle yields 7.45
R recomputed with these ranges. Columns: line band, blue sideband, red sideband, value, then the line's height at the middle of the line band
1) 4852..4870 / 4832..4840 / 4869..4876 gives 3.2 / 7.29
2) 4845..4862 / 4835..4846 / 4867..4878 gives 2.4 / 7.54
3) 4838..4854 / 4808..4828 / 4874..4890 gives 2.7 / 8.91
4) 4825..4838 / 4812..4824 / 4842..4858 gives -1.0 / 8.54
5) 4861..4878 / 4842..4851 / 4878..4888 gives 3.2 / 7.66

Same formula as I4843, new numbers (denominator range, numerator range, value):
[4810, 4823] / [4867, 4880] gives 0.67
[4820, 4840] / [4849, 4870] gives 0.67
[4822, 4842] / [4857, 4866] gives 0.65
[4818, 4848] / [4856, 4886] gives 0.76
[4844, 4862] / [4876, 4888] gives 1.18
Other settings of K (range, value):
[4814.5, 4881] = 7.67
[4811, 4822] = 9.81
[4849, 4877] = 6.28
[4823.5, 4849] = 8.58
